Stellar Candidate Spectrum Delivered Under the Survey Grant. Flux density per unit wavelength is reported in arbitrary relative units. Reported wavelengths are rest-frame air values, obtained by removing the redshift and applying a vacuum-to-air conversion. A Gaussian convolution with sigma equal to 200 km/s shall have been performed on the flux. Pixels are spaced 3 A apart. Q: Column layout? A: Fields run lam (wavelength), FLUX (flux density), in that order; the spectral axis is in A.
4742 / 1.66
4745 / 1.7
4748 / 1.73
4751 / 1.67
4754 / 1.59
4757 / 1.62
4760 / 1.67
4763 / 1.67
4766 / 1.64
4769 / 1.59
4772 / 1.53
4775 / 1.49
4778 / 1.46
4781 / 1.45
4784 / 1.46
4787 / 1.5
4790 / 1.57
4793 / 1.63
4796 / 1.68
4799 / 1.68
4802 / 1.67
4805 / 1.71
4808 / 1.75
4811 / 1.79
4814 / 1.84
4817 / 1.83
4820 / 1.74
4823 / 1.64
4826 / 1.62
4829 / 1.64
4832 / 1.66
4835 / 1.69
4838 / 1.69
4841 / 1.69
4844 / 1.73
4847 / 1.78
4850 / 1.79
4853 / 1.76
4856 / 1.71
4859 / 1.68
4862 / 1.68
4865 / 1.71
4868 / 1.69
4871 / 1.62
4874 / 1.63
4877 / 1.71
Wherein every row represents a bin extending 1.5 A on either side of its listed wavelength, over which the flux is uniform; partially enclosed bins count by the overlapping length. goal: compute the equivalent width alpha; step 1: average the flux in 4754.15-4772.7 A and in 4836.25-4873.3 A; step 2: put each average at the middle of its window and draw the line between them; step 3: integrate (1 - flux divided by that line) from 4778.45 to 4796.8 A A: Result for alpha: 1.2 A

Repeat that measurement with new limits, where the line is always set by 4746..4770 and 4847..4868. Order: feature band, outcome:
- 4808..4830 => -0.5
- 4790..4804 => 0.2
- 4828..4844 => 0.3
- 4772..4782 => 1.1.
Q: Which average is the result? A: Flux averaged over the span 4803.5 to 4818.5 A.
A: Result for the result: 1.78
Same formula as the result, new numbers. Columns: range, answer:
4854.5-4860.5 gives 1.7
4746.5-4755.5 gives 1.66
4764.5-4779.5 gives 1.54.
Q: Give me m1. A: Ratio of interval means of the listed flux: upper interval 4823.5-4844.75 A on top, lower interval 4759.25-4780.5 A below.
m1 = 1.06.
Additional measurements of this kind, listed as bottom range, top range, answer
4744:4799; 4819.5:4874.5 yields 1.06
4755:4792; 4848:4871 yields 1.10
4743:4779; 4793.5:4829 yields 1.06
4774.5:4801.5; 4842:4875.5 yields 1.10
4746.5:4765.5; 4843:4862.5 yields 1.05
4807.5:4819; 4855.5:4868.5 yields 0.94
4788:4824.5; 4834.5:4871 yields 1.00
